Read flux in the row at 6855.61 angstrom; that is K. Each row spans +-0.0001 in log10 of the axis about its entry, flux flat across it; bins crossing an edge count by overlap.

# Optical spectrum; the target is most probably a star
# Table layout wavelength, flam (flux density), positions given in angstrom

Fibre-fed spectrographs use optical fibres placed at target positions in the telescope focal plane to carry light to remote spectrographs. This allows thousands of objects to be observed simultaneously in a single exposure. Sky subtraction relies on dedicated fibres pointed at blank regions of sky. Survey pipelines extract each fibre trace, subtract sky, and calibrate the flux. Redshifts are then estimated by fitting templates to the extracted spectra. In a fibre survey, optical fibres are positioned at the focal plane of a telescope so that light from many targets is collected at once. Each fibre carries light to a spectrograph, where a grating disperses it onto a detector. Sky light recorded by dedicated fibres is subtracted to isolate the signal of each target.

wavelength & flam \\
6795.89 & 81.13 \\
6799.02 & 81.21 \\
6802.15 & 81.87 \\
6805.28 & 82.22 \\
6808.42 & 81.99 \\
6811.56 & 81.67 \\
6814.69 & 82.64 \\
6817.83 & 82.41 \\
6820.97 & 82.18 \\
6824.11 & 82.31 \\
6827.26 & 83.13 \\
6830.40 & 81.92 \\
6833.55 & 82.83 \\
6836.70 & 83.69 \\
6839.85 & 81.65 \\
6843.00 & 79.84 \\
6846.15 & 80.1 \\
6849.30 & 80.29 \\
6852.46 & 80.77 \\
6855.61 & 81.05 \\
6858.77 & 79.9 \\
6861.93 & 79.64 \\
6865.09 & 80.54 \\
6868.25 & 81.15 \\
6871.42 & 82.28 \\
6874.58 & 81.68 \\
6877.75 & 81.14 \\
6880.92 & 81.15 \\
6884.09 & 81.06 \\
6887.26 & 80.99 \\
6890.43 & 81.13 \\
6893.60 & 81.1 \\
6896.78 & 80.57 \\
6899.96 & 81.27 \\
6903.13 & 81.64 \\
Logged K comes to 81.05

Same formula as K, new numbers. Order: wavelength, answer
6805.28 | 82.22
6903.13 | 81.64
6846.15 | 80.1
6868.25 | 81.15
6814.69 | 82.64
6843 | 79.84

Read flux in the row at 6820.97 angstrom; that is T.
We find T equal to 82.18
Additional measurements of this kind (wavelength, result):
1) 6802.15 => 81.87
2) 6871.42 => 82.28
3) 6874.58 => 81.68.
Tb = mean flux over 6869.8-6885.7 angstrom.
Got 81.4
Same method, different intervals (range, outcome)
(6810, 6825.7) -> 82.3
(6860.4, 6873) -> 80.9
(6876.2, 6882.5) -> 81.1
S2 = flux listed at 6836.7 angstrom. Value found 83.69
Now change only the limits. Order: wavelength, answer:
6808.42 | 81.99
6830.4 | 81.92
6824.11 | 82.31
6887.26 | 80.99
